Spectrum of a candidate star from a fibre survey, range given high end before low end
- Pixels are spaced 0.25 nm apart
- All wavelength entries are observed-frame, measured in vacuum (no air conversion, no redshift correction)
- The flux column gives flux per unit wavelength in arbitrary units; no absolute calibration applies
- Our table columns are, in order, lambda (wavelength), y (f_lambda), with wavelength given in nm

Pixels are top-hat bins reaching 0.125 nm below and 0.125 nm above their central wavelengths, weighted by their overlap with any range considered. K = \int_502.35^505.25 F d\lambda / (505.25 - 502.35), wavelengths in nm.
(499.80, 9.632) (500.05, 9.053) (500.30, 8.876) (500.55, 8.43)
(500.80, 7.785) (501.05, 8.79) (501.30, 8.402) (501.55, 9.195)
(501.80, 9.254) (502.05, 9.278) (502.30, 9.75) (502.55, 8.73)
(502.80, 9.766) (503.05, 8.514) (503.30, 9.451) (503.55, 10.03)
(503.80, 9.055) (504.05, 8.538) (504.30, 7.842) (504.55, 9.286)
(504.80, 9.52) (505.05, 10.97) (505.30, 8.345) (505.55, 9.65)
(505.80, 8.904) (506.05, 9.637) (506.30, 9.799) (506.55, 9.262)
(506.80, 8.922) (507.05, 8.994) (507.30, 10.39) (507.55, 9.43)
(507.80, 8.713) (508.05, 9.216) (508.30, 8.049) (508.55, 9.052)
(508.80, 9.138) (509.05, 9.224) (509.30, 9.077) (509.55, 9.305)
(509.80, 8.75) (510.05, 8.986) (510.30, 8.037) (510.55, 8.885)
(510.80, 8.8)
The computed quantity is 9.24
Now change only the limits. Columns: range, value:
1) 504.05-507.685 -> 9.32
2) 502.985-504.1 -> 9.19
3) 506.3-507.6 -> 9.44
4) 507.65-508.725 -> 8.79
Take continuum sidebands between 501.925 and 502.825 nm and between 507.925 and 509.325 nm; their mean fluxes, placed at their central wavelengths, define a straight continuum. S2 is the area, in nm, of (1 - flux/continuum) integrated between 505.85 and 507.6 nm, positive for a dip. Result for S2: -0.08 nm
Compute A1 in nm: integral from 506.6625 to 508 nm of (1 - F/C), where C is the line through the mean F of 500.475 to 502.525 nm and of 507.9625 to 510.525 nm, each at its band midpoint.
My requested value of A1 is -0.06 nm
